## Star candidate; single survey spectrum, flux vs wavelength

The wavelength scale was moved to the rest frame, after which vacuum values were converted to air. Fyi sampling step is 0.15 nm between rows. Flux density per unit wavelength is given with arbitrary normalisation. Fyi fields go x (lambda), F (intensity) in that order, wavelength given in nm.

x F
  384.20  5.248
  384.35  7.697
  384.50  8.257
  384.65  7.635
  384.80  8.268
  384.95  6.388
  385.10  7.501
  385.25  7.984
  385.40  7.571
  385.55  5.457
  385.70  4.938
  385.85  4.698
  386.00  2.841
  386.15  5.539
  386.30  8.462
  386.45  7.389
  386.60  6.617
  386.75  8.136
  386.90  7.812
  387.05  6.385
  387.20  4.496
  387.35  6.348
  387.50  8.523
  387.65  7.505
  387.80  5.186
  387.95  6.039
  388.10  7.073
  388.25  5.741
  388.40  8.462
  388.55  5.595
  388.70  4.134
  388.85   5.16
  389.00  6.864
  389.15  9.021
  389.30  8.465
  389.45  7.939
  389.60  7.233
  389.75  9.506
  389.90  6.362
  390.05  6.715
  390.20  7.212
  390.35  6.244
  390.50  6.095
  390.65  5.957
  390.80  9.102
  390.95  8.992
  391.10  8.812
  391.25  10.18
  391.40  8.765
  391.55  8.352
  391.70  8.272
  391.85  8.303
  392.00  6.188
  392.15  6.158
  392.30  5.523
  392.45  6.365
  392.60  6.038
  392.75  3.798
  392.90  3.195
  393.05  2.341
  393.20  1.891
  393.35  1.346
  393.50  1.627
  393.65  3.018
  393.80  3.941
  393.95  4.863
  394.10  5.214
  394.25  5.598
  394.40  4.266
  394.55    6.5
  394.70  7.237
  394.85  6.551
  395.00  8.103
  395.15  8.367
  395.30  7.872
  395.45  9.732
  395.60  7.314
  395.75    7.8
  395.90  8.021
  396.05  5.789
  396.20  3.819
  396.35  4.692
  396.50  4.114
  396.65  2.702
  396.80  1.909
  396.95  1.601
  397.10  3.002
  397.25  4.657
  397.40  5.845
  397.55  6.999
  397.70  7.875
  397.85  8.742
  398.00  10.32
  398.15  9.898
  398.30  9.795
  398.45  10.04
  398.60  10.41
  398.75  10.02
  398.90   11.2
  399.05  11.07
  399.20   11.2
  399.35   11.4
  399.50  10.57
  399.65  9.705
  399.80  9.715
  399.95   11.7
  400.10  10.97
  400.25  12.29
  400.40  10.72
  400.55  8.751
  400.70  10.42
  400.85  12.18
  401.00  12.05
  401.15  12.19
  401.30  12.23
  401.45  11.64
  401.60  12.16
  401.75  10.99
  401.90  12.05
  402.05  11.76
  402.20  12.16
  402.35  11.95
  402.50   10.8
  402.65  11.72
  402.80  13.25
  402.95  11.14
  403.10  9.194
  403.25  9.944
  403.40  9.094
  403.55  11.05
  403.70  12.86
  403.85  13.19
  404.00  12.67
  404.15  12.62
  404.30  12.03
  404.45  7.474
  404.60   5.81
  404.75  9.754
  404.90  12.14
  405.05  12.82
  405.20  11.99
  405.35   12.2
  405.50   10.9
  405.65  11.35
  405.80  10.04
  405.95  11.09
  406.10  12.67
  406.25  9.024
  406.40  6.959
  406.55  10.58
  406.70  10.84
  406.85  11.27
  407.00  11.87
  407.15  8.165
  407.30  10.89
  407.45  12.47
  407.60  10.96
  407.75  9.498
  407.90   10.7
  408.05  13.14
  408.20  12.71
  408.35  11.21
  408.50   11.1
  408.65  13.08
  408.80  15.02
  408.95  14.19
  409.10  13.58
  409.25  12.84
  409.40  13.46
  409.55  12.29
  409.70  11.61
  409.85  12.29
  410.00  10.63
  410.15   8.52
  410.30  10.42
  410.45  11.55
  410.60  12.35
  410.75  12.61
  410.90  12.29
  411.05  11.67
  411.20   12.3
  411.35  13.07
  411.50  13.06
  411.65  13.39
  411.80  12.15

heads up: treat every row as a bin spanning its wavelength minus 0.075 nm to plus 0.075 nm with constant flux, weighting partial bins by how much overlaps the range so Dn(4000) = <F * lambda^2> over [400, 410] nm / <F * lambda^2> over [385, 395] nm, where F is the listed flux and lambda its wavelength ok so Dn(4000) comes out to 1.95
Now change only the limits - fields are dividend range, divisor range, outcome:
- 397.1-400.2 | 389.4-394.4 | 1.62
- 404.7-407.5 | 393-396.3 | 2.08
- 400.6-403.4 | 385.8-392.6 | 1.75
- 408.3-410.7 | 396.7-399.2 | 1.65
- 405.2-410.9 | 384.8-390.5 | 1.90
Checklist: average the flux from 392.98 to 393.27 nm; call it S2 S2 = 2.12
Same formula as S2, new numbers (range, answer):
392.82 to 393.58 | 2.1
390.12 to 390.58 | 6.51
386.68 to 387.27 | 6.71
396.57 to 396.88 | 2.32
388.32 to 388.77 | 6.08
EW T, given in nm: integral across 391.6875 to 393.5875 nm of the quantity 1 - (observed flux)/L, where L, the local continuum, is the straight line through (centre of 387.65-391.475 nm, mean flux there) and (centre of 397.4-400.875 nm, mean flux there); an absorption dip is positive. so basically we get 0.827 nm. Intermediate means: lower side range 7.24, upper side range 10.1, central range 4.57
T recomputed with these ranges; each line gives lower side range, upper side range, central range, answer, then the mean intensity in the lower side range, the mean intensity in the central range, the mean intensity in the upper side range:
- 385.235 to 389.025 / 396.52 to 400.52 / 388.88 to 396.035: 0.77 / 6.31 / 6.52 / 8.57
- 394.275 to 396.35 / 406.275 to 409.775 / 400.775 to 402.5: -0.49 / 6.91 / 11.9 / 11.6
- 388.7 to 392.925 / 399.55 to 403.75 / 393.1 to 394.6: 0.83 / 7.17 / 3.76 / 11.2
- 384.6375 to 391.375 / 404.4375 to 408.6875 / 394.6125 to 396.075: 0.13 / 6.95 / 7.73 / 10.8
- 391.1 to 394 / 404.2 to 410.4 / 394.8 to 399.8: -0.23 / 5.37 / 7.65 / 11.2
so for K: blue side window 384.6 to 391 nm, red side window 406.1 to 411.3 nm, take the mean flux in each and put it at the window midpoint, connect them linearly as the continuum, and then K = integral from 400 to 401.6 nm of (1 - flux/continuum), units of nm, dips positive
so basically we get -0.265 nm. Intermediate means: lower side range 6.82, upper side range 11.6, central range 11.4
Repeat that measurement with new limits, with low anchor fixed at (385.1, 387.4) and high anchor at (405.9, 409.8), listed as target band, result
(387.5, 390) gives 0.01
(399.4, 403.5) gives -0.46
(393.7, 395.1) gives 0.43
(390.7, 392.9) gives 0.10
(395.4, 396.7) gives 0.40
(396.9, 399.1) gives 0.26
